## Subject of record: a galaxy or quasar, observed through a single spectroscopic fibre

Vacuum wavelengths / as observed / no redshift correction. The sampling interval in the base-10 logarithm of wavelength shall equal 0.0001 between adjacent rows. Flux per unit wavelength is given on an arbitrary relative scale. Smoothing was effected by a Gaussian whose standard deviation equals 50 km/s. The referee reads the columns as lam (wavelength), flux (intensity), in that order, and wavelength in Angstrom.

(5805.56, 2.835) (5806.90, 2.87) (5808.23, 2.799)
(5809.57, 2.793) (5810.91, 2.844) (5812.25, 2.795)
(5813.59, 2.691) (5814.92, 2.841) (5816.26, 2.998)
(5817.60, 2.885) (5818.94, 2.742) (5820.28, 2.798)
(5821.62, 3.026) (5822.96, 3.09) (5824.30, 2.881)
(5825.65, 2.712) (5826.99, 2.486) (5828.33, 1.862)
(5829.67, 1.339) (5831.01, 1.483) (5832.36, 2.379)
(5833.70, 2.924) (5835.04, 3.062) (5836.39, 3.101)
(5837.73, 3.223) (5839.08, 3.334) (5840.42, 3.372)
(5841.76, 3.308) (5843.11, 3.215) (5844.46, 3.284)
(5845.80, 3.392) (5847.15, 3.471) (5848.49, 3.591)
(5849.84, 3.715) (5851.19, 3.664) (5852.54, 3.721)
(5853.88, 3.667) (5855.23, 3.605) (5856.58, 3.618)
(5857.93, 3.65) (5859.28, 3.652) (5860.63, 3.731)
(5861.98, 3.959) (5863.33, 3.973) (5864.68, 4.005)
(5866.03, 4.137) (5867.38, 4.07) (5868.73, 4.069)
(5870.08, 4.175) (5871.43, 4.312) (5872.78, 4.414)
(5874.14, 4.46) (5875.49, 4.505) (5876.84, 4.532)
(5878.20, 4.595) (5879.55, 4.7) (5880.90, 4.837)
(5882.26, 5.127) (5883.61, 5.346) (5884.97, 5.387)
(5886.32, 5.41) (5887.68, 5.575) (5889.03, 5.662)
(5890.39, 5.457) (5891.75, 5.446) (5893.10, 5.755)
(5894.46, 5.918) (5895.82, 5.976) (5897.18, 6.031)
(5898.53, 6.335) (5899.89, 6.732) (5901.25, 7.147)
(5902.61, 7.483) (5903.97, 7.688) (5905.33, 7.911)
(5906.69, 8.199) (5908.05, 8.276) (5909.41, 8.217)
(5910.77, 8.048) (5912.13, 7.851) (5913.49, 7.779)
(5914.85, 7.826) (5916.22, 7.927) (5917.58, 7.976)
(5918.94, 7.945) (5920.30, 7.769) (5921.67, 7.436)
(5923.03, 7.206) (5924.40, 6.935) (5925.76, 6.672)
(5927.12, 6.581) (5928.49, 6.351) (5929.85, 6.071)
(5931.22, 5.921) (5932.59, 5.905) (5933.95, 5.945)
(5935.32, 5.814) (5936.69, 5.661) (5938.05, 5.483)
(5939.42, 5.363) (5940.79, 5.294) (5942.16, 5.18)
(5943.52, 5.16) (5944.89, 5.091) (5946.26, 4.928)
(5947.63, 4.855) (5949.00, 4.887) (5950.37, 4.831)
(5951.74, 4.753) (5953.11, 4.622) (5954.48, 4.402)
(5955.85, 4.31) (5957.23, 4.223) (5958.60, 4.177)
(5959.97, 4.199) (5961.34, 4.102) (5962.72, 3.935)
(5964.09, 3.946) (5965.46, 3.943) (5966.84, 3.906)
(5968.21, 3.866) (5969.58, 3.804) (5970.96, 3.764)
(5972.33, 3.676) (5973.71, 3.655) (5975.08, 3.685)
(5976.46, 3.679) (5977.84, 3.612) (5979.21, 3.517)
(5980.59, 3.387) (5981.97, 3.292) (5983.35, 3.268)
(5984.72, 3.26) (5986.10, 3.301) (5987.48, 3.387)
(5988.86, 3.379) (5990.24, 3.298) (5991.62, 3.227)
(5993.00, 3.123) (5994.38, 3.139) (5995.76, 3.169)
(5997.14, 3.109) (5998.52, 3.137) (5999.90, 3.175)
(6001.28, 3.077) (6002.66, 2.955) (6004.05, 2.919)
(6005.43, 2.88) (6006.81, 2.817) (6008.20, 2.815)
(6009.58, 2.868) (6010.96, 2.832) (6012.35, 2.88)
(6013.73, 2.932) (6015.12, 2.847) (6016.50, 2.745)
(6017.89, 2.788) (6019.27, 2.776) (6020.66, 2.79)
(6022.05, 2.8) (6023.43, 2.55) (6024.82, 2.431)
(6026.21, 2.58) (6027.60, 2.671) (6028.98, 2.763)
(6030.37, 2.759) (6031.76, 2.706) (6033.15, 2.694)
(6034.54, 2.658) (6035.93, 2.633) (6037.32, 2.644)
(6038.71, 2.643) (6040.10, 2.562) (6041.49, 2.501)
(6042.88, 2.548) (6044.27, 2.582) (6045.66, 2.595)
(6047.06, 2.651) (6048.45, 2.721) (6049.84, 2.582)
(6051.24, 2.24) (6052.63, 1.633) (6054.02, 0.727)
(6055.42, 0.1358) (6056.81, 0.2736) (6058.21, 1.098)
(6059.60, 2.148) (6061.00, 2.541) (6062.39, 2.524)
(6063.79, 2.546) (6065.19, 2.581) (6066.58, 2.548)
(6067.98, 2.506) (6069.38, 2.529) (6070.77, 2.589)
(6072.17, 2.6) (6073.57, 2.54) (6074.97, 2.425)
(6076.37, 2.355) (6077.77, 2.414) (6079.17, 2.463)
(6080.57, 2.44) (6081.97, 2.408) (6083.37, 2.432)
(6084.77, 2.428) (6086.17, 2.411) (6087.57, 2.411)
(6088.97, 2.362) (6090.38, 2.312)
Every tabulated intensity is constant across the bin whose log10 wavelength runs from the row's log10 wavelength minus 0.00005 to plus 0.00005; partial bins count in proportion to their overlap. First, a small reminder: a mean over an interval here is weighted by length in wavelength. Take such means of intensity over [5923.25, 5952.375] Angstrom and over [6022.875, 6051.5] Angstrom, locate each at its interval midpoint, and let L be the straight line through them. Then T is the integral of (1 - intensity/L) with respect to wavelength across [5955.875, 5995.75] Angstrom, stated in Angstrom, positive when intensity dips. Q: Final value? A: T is 7.5 Angstrom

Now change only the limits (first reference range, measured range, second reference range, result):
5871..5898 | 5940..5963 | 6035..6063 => -4.2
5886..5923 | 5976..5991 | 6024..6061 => 3.2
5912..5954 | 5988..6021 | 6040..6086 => 8.3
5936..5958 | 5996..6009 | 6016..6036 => 1.4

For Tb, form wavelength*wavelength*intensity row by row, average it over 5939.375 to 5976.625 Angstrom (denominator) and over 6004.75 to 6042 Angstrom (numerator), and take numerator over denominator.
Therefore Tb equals 0.64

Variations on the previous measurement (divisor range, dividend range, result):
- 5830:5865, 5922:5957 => 1.69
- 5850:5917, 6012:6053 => 0.51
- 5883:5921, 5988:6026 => 0.44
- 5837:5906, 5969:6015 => 0.72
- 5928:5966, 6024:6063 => 0.47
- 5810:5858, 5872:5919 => 2.15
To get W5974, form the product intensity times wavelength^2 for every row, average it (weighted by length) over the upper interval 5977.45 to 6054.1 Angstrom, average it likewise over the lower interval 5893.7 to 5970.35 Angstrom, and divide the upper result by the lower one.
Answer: 0.5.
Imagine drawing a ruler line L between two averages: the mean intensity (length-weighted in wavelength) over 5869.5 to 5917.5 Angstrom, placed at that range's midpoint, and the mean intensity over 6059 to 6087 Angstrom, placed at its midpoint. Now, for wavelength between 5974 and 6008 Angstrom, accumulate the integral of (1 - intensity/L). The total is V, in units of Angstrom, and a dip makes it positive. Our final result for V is 7.6 Angstrom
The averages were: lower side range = 6.17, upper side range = 2.47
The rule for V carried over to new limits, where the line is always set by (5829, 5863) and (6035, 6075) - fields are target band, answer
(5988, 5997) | -2.4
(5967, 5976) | -3.7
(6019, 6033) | -1.8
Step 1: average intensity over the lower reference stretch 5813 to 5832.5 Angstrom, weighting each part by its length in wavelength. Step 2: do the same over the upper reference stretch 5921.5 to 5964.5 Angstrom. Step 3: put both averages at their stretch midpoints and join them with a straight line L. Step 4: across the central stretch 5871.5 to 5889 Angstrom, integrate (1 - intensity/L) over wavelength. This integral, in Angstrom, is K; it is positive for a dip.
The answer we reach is -4.71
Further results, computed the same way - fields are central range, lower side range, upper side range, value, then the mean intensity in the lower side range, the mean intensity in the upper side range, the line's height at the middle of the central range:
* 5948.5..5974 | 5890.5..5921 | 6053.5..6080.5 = 6.17 Angstrom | 7.25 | 2.1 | 5.48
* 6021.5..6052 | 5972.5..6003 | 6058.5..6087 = 2.24 Angstrom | 3.32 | 2.45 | 2.82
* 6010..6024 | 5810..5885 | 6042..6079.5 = -1.94 Angstrom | 3.5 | 2.19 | 2.46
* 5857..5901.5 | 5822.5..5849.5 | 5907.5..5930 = 3.41 Angstrom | 2.88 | 7.49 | 5.29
